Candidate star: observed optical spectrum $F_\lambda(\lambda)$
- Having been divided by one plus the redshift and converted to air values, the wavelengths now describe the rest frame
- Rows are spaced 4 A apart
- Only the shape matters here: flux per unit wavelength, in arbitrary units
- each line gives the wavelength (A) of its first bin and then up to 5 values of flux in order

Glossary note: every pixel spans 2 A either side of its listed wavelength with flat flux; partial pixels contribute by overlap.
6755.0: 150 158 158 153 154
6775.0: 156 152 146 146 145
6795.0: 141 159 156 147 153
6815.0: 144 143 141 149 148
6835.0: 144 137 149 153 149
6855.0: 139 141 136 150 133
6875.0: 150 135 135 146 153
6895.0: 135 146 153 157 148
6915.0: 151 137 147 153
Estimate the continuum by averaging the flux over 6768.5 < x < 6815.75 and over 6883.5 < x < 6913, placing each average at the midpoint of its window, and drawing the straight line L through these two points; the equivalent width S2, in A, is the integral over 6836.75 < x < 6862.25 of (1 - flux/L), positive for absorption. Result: 0.78 A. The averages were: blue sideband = 150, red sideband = 148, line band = 144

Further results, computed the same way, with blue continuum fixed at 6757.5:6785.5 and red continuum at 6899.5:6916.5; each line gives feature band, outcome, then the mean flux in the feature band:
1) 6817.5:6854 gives 1.7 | 146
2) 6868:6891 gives 1.6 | 141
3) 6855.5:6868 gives 0.9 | 141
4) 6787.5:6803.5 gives 0.4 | 149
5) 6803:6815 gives 0.2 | 150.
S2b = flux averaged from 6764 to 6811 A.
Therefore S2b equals 151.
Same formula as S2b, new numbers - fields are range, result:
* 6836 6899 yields 143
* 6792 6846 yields 147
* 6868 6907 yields 144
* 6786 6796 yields 144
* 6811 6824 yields 144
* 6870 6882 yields 140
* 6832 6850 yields 146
